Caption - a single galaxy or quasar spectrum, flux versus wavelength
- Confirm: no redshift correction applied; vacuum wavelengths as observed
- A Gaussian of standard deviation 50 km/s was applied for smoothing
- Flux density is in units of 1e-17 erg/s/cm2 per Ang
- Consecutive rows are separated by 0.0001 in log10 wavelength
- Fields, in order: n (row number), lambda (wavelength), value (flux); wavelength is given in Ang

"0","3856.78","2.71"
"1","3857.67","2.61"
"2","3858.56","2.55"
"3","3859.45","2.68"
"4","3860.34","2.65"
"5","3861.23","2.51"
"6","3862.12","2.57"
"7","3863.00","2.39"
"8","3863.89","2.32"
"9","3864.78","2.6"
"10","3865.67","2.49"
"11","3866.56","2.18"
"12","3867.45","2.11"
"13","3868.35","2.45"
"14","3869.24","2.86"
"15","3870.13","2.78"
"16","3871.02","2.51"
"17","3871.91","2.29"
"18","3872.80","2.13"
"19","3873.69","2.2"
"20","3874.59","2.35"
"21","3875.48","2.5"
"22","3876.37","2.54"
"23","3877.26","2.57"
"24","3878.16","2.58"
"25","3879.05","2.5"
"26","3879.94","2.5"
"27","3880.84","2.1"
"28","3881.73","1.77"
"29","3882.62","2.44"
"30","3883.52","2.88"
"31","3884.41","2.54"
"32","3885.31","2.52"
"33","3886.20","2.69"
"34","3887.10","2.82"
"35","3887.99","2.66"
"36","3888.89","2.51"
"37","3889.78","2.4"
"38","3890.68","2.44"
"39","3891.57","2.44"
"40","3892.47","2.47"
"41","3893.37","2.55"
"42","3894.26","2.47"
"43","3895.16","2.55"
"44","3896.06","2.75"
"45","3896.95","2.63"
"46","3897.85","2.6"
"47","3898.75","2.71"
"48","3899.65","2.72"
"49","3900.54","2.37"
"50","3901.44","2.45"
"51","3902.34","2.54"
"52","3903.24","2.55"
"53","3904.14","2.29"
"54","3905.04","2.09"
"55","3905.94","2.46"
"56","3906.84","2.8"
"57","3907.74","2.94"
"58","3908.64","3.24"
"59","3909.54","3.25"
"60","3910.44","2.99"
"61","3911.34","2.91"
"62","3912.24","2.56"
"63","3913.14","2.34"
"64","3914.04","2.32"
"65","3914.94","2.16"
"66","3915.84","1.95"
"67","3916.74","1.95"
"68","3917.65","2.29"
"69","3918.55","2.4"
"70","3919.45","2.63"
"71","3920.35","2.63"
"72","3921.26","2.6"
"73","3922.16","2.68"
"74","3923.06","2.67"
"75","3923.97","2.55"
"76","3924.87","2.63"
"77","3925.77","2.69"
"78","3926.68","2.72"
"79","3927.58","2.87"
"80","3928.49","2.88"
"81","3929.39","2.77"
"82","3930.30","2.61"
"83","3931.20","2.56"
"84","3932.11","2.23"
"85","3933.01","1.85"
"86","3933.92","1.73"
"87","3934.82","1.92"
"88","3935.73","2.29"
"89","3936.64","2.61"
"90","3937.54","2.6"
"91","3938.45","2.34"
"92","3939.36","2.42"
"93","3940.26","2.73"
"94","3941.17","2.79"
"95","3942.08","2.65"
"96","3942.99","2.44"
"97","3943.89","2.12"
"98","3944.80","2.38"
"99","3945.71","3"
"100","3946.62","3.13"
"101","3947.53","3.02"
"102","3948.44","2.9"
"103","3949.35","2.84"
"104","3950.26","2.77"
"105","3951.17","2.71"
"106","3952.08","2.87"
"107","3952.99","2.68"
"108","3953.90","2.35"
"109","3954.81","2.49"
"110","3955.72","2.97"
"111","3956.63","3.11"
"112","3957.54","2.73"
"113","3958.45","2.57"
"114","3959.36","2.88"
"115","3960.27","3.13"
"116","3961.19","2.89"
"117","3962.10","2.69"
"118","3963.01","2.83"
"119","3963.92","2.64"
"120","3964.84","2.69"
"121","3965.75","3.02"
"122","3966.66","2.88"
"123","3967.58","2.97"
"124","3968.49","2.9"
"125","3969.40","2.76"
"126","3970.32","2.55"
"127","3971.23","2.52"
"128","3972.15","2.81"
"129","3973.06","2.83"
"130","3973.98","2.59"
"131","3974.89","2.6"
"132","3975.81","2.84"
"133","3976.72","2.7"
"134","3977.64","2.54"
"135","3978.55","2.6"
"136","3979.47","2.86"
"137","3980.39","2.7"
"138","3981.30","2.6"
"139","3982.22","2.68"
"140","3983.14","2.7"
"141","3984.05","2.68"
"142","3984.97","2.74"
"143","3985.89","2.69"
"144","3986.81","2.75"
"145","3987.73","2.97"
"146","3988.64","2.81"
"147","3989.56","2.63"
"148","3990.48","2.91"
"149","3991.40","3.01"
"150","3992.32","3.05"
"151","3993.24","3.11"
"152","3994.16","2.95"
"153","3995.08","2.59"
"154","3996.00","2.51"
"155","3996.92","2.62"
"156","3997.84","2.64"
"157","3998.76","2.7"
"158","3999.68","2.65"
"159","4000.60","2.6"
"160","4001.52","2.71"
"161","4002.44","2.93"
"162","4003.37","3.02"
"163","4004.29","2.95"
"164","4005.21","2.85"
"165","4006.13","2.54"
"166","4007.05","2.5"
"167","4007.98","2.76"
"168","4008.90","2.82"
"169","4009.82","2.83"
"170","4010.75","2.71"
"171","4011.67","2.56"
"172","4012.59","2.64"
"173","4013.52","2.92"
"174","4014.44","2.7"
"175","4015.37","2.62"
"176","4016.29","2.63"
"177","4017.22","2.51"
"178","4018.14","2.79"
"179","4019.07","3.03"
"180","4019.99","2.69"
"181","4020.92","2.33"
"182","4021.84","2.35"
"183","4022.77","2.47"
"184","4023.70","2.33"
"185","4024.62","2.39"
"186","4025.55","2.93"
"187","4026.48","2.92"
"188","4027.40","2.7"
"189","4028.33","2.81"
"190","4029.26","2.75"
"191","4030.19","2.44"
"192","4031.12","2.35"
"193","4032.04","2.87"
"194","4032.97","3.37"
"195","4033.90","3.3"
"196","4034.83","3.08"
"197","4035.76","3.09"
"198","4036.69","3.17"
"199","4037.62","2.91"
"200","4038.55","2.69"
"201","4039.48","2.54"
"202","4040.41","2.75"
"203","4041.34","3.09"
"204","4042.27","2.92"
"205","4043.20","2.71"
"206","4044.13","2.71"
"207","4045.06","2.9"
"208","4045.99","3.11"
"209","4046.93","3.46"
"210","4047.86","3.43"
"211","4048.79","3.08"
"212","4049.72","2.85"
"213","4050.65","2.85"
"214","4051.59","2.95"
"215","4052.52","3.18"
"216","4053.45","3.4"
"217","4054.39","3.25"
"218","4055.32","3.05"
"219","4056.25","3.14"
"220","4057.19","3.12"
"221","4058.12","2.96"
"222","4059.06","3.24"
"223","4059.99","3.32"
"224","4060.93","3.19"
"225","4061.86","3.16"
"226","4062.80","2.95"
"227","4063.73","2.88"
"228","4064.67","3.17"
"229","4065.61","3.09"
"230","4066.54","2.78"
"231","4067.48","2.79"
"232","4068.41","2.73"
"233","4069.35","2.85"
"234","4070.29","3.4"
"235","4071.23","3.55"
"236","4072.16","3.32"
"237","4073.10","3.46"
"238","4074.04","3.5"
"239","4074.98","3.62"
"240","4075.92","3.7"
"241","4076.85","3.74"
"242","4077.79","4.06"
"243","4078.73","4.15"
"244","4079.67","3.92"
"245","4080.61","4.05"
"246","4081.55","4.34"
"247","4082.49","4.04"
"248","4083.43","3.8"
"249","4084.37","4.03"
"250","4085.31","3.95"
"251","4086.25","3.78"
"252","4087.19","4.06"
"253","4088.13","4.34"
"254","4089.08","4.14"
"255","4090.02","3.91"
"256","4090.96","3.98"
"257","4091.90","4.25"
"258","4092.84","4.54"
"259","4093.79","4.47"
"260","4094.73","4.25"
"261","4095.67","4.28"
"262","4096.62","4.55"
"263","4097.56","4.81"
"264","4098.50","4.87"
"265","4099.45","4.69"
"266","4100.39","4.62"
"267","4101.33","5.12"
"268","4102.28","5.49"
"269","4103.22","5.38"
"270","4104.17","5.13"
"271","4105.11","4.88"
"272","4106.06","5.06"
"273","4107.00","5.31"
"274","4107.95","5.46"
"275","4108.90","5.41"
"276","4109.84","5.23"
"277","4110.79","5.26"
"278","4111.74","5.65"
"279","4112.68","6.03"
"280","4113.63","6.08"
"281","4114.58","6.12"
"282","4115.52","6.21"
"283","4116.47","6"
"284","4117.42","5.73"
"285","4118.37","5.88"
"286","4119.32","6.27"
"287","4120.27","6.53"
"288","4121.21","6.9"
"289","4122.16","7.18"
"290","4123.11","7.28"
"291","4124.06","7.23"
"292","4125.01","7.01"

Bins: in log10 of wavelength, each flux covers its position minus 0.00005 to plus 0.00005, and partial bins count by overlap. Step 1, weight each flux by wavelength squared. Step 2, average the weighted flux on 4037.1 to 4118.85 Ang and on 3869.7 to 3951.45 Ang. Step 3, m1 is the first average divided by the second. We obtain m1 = 1.7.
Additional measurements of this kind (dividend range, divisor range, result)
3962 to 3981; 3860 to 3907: 1.15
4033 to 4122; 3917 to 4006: 1.59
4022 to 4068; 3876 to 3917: 1.25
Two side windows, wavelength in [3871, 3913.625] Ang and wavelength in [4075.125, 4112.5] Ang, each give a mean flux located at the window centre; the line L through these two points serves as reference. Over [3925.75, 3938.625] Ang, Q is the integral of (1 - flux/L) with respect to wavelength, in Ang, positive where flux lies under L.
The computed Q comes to 2.2 Ang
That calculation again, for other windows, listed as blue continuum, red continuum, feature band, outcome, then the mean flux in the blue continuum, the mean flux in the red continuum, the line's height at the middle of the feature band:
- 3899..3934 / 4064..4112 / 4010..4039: 6.8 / 2.54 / 4.2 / 3.59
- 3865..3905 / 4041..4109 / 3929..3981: 5.3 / 2.48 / 3.77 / 2.96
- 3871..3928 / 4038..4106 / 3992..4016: 3.5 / 2.53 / 3.66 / 3.21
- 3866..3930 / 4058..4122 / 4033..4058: 5.9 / 2.53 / 4.41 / 3.98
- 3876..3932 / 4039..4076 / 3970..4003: 1.3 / 2.56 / 3.1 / 2.85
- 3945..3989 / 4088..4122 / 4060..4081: 5.7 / 2.77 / 5.22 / 4.61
